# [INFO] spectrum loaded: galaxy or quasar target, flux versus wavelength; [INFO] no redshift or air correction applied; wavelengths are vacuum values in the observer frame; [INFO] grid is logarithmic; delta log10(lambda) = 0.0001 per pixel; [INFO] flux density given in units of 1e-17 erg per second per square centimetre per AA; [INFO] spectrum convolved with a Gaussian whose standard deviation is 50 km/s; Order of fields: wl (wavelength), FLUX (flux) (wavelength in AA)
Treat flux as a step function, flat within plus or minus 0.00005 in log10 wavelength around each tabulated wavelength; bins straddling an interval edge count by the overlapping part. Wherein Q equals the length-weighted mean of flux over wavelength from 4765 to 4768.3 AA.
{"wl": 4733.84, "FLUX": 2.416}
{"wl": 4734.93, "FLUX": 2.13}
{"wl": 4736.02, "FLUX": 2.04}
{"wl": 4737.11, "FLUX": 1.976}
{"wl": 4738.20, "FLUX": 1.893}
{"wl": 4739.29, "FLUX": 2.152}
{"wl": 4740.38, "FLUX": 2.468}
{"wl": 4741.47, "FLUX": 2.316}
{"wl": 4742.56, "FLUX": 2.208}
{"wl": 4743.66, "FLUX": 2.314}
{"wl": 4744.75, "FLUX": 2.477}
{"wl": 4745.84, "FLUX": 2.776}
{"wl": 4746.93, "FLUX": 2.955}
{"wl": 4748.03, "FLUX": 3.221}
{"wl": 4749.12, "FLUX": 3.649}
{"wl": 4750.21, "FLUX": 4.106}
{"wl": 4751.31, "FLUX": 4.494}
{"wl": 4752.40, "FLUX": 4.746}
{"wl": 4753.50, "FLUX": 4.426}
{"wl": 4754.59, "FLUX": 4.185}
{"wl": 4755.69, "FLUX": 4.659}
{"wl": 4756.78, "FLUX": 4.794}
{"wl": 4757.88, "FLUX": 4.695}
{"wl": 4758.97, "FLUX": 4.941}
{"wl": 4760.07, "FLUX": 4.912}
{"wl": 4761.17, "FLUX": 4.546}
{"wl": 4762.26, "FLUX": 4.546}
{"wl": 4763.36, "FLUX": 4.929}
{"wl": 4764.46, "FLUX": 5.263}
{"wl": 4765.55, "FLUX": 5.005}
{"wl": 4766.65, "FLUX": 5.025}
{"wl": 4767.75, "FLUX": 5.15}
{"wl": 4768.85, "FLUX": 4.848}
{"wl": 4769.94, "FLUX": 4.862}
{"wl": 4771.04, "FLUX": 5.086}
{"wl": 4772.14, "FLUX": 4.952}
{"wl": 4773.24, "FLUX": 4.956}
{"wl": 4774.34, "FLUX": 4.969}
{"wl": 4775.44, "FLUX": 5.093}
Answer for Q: 5.06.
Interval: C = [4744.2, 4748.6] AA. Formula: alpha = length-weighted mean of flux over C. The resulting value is 2.86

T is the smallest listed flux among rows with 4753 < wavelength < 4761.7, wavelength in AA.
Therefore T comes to 4.185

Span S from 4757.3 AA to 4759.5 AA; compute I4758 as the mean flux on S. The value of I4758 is 4.82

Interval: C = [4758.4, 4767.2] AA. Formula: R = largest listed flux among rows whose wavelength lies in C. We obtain 5.263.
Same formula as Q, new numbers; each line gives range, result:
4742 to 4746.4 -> 2.45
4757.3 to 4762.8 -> 4.73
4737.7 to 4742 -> 2.21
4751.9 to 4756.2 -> 4.49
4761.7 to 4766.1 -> 4.94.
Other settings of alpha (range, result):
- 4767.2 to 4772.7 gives 4.98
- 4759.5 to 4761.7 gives 4.72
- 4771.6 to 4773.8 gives 4.95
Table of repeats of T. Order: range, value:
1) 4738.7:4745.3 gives 2.152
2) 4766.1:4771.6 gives 4.848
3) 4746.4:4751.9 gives 2.955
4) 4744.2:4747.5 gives 2.477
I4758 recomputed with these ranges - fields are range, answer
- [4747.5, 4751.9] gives 3.88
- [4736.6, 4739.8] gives 2.01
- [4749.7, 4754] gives 4.44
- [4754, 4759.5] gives 4.66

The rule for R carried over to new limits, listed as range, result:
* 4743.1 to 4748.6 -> 3.221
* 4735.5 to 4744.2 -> 2.468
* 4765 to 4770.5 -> 5.15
